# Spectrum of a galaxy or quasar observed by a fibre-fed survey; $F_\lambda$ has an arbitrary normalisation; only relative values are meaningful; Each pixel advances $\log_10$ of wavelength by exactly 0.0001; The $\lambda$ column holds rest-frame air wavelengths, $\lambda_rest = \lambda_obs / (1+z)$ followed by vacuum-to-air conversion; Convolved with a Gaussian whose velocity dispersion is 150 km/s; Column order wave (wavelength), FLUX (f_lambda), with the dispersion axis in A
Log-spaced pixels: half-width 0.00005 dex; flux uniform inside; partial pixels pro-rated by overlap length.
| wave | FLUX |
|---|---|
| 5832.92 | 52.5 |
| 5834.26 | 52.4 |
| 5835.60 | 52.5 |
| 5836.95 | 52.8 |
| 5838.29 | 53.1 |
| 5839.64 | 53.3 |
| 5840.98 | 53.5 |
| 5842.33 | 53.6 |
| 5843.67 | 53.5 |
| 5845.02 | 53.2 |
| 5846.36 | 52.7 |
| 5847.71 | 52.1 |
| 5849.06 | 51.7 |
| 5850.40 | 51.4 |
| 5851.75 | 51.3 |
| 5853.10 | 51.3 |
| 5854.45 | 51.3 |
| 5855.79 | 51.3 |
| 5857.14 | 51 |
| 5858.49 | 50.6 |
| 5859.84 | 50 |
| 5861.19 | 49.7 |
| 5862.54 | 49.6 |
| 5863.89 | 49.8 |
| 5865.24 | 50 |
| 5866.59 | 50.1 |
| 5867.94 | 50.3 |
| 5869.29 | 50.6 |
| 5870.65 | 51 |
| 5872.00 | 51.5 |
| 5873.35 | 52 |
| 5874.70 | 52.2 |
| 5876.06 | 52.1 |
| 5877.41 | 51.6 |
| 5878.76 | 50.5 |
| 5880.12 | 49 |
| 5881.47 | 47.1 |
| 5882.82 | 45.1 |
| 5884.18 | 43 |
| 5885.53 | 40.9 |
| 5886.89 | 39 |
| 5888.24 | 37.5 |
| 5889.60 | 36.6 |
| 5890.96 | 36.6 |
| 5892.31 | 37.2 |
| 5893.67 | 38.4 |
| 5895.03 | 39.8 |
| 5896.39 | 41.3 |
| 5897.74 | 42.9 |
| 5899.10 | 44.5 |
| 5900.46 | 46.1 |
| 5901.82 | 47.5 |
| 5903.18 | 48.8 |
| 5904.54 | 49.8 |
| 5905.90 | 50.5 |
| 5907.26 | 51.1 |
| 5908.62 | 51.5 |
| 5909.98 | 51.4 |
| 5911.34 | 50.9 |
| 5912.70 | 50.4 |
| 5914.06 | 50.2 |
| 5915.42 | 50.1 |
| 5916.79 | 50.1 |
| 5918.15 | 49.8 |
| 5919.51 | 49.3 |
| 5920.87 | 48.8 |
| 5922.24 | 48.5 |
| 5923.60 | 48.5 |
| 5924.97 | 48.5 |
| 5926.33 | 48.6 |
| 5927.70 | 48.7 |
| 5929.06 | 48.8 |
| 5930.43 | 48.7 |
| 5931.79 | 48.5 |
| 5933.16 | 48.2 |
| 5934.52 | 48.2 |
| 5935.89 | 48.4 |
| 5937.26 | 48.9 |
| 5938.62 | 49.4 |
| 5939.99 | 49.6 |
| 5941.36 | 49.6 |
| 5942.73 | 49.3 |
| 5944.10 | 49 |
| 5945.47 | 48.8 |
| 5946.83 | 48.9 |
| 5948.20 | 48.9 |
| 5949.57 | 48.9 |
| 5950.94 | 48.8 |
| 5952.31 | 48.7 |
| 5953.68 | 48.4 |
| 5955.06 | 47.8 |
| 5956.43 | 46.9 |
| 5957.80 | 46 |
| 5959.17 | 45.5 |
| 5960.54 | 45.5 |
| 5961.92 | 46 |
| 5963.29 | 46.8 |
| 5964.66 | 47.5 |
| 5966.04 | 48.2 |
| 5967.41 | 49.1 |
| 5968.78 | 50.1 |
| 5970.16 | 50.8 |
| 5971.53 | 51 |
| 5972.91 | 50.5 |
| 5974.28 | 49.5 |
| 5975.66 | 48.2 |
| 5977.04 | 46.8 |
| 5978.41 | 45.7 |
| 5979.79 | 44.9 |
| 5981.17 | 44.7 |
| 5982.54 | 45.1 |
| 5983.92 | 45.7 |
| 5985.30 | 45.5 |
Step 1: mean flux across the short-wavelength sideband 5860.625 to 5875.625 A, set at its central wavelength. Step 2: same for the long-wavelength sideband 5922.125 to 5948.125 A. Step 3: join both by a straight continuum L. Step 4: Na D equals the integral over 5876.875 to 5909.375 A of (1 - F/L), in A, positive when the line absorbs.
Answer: 3.60 A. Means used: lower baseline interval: 50.6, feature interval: 44.4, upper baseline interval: 48.8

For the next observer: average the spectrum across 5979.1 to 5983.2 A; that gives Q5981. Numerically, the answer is 44.9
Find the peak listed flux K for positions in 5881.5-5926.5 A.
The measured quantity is 51.5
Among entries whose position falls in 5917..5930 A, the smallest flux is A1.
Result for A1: 48.5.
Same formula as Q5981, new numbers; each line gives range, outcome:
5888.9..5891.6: 36.5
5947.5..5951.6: 48.9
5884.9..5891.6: 38.1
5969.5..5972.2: 51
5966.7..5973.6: 50.3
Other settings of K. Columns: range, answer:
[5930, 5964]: 49.6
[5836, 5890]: 53.6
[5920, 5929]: 48.8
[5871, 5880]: 52.2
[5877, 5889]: 51.6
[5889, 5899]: 42.9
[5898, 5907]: 50.5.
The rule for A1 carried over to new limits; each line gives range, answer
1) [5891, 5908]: 37.2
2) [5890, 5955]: 36.6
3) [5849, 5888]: 39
